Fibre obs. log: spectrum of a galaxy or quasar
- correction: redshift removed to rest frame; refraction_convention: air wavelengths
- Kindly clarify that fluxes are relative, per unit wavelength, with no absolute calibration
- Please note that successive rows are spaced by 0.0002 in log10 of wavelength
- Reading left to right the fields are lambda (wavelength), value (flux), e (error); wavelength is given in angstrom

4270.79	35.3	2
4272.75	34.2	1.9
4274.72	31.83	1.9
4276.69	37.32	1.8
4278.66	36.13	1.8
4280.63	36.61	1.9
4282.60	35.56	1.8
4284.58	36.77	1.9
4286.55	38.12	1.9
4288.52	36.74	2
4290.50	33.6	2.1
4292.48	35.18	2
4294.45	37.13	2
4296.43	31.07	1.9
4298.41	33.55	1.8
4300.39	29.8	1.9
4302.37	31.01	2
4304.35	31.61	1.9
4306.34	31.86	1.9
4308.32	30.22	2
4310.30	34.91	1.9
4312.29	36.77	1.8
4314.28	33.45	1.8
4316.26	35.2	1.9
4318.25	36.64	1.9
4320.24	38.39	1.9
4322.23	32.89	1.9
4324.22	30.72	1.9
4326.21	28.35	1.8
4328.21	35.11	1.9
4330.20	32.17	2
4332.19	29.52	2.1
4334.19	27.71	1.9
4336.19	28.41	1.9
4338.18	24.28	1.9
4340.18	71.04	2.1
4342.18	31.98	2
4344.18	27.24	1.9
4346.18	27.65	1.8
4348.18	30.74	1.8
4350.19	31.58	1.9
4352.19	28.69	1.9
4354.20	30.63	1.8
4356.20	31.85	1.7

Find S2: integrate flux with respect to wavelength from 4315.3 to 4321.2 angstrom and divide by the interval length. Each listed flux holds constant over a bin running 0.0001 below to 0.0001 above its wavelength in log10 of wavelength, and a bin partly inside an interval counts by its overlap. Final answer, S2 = 36.7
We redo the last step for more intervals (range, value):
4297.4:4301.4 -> 31.7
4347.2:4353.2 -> 30.3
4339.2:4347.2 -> 39.4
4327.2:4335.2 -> 31.1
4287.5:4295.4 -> 35.7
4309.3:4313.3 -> 35.8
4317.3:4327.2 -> 33.4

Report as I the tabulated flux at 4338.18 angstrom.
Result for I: 24.28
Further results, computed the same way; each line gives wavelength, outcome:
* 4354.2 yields 30.63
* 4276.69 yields 37.32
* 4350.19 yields 31.58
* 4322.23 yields 32.89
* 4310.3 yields 34.91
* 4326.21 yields 28.35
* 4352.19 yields 28.69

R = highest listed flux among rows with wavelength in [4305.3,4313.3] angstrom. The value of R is 36.77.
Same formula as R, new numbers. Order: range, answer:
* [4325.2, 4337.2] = 35.11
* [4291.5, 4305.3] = 37.13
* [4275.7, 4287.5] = 38.12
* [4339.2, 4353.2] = 71.04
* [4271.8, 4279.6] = 37.32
